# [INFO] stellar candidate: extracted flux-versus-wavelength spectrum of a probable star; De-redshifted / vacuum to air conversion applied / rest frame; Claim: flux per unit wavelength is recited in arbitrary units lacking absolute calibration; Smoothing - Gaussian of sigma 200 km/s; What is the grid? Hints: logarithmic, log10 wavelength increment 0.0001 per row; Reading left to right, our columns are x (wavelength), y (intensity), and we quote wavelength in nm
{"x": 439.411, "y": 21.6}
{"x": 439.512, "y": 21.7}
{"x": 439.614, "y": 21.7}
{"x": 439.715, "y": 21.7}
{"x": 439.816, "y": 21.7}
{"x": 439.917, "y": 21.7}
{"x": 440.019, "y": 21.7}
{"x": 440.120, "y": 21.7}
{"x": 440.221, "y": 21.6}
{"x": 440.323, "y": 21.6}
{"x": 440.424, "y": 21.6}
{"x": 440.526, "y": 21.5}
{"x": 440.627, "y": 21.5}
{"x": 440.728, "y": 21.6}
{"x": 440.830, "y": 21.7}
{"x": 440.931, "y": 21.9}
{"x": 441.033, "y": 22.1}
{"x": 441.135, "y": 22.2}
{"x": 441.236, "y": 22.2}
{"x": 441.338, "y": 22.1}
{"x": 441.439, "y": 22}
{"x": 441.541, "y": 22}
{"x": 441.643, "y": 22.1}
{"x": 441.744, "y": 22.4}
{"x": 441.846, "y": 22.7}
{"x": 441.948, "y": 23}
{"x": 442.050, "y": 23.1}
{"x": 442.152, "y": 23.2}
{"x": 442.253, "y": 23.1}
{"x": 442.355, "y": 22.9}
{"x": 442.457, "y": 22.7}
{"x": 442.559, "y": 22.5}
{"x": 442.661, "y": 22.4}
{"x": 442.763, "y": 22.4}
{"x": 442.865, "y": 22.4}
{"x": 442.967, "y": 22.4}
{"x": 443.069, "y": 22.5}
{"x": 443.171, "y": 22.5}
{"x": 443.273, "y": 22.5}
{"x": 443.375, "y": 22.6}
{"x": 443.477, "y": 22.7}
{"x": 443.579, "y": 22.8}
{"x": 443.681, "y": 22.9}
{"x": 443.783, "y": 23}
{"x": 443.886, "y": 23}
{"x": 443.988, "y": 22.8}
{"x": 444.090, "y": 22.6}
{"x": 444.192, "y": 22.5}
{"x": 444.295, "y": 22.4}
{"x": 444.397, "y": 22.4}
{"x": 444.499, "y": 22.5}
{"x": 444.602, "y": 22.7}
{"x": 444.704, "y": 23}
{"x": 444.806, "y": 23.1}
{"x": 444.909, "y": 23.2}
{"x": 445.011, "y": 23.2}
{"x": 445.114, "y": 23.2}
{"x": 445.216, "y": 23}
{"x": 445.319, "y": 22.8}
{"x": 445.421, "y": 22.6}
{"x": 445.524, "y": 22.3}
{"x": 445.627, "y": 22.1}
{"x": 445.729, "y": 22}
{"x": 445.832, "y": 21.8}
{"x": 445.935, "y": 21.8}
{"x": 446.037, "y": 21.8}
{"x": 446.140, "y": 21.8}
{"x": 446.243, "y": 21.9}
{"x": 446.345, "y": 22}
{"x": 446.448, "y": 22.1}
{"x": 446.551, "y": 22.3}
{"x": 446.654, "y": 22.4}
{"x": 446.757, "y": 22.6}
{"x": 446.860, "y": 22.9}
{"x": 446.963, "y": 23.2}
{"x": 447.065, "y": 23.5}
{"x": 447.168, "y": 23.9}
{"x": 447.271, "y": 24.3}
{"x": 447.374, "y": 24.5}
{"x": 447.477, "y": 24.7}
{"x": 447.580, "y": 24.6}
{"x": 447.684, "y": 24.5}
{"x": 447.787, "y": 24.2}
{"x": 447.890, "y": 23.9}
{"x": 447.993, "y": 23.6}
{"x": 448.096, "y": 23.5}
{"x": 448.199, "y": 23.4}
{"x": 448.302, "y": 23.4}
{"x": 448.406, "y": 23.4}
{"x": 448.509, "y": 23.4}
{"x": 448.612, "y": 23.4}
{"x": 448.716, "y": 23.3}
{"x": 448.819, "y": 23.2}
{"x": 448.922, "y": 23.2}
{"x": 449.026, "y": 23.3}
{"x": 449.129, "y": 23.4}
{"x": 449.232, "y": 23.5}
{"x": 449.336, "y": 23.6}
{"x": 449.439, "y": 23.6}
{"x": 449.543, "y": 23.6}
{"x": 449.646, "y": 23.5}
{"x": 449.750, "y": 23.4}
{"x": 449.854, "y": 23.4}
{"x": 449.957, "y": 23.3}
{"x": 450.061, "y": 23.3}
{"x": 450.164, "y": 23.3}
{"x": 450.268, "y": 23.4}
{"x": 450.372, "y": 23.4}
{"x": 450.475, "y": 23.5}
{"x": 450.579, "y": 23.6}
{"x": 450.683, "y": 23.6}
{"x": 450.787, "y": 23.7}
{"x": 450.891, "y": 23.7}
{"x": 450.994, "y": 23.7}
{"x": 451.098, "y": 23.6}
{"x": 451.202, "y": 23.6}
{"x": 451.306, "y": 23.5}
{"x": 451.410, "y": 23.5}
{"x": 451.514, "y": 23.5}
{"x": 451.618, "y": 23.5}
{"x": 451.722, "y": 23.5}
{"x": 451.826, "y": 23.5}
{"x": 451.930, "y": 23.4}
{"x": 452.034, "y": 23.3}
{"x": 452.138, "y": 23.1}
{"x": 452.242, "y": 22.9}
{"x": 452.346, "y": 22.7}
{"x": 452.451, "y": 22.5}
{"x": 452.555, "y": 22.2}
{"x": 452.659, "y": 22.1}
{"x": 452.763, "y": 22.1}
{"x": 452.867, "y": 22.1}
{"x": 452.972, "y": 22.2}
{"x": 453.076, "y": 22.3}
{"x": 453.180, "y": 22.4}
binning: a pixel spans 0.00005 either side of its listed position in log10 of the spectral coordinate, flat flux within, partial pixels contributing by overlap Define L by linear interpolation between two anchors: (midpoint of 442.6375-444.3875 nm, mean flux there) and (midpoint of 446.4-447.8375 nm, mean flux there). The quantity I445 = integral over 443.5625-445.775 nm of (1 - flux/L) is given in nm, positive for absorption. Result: 0.02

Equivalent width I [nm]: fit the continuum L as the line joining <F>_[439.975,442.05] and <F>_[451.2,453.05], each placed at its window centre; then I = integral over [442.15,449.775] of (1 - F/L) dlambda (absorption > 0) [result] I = -0.193 nm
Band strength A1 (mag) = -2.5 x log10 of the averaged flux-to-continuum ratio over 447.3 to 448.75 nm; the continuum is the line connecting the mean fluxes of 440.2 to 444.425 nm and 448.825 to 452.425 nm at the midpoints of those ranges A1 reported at -0.03 mag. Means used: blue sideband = 22.4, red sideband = 23.4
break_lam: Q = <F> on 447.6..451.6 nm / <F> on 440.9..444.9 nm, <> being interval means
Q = 1.04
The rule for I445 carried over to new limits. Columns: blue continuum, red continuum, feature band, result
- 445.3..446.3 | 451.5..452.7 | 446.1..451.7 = -0.22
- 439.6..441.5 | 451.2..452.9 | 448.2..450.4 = -0.07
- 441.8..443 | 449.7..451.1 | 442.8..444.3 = 0.01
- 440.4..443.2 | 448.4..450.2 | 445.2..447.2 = 0.05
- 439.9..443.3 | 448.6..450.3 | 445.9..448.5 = -0.02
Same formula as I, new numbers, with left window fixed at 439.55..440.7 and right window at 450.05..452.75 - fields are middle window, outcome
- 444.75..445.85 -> -0.01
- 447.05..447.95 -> -0.06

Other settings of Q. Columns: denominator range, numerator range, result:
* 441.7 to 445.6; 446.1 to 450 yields 1.03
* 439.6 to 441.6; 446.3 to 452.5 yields 1.07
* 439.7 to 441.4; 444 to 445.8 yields 1.04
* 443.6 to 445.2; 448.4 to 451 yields 1.03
